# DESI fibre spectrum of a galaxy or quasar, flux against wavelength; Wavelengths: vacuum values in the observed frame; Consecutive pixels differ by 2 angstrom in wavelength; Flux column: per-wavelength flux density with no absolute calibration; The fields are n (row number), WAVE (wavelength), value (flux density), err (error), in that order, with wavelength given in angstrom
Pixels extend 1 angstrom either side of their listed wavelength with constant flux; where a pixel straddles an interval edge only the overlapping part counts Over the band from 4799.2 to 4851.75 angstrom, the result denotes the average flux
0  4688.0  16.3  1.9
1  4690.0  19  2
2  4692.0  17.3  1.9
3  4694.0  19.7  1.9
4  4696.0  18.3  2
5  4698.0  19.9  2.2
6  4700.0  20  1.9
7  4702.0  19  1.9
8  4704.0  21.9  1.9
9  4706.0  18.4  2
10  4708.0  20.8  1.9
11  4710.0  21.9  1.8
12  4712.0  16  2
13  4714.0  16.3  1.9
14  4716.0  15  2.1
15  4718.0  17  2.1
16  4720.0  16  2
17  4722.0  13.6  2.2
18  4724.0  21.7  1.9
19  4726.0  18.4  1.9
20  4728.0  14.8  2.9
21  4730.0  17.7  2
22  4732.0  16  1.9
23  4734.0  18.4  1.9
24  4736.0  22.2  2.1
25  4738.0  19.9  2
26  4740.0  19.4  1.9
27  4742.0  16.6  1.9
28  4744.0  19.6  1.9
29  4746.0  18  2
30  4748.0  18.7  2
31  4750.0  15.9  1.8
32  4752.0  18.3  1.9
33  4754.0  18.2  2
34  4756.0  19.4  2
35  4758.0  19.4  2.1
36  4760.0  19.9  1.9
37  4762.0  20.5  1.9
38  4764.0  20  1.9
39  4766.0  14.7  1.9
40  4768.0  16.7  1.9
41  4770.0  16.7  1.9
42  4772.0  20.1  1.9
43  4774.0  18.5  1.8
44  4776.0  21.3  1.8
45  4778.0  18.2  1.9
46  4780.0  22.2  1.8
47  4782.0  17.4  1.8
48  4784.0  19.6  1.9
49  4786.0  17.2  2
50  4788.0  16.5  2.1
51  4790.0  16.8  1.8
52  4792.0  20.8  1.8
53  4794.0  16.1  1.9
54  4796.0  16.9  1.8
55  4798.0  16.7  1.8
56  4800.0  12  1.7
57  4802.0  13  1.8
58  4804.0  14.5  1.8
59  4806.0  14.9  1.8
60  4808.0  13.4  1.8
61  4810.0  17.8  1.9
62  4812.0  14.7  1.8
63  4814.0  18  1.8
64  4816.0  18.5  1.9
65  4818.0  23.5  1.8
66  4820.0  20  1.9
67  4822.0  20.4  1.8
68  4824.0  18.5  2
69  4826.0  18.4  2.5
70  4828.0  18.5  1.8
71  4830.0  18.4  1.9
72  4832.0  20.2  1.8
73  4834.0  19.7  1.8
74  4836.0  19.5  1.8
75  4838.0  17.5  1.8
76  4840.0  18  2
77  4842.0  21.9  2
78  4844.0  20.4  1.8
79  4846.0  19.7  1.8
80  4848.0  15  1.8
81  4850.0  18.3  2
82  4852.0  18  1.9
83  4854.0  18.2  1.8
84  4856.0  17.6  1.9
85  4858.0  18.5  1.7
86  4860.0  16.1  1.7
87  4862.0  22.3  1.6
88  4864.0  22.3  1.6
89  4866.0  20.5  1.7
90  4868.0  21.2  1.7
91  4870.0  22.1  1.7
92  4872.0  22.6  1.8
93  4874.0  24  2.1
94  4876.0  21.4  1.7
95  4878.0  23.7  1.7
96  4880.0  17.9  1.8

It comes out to 17.9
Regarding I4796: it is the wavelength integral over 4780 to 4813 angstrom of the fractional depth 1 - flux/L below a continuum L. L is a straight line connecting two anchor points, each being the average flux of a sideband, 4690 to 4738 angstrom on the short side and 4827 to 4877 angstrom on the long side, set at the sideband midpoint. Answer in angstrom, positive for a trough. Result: 4.8 angstrom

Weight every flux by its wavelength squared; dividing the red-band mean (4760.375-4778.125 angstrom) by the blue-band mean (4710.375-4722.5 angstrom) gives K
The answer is 1.18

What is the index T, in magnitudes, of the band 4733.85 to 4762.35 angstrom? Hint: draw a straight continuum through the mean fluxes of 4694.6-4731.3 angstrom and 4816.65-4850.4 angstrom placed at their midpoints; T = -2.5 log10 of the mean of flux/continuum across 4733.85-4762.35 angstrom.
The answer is -0.03 mag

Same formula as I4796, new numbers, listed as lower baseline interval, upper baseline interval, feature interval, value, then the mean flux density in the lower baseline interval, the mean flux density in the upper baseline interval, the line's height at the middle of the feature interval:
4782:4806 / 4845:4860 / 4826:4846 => -2.23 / 16.4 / 17.8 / 17.4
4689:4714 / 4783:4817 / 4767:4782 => -1.69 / 19.2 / 16.3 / 17.1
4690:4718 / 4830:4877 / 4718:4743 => 1.42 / 18.8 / 19.8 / 18.9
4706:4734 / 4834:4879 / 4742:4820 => 3.13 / 17.4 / 19.9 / 18.5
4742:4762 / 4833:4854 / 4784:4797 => 0.78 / 18.6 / 18.8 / 18.7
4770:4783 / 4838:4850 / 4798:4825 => 3.15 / 19.4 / 18.8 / 19.1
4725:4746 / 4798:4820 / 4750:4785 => -2.85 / 18.3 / 16.2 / 17.4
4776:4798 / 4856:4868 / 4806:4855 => 1.66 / 18.2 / 19.8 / 19.2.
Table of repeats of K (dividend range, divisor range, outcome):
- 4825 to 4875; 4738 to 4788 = 1.09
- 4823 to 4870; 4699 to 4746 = 1.10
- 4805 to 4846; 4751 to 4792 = 1.02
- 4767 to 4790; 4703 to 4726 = 1.05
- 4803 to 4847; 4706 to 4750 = 1.07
